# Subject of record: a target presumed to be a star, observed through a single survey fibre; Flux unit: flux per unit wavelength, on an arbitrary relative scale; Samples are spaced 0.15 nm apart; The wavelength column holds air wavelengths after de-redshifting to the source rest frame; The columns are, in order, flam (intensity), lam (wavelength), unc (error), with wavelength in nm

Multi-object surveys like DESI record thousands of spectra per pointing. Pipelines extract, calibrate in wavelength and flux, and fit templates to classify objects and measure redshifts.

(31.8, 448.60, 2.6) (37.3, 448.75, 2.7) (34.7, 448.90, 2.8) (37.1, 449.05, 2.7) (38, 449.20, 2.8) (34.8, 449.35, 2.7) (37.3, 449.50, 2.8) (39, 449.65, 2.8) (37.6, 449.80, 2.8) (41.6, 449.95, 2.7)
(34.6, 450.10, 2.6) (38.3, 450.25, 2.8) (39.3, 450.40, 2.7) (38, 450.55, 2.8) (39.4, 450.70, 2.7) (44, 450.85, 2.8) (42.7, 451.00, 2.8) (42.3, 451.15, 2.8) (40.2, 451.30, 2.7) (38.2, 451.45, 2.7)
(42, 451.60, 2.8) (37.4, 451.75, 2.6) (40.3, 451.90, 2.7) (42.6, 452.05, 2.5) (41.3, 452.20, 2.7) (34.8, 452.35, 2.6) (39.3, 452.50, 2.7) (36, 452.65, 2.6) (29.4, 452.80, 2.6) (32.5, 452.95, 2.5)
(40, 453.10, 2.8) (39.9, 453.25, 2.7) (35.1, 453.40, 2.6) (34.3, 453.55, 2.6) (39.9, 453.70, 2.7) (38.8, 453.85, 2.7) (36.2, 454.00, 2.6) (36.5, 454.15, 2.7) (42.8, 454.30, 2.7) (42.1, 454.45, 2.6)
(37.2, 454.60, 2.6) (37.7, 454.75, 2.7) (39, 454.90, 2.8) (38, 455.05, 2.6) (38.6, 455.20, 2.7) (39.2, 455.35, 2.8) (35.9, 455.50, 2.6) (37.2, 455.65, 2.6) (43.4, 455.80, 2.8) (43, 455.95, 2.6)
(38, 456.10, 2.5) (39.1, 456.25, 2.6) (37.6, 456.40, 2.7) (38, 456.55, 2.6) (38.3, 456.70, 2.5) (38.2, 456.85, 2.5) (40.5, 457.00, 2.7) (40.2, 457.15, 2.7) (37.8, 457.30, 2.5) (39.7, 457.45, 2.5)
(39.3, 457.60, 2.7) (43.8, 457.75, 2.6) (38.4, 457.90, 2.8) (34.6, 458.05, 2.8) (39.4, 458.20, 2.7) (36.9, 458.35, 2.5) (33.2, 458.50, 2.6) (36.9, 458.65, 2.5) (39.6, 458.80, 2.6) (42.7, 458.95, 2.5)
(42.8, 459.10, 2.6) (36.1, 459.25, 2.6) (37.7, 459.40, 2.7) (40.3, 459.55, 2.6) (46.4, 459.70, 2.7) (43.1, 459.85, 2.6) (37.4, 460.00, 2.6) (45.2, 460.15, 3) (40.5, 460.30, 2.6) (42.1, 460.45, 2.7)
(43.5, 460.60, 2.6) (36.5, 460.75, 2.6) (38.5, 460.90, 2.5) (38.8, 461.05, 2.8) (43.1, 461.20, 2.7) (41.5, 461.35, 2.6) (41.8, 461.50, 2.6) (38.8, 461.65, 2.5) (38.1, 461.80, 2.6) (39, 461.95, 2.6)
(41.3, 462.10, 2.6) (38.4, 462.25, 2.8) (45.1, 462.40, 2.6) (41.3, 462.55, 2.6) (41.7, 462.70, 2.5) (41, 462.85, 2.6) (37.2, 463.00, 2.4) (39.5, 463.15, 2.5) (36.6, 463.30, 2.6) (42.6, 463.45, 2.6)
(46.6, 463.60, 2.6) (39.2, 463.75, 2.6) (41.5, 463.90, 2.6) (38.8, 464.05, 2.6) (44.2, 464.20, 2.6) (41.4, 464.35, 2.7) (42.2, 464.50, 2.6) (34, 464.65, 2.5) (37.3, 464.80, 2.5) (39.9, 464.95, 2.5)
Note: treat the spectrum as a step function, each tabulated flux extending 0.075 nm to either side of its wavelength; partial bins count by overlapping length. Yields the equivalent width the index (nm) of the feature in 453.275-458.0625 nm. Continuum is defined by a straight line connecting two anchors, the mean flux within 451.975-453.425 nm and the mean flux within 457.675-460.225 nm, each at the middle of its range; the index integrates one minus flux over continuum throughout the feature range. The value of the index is -0.05 nm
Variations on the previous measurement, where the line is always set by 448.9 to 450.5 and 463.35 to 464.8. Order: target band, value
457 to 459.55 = 0.05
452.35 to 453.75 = 0.08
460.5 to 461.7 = -0.01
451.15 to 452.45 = -0.06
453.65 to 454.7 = -0.01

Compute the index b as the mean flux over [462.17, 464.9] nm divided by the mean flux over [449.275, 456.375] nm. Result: 1.05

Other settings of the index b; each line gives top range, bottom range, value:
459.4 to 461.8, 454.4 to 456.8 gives 1.05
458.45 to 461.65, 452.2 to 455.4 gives 1.08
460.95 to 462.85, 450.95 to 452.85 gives 1.04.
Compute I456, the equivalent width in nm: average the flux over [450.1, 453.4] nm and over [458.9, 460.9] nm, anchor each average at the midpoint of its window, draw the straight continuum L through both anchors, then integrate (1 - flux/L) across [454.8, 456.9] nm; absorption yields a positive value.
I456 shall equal 0.06 nm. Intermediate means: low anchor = 38.8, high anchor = 41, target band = 38.8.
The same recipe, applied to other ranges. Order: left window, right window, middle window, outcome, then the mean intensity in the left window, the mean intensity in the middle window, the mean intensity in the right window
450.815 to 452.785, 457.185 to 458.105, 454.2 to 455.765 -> 0.02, 39.7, 38.9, 39.1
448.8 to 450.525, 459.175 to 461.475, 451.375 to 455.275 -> 0.05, 37.5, 38.1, 40.7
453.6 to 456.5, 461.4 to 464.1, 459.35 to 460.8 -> -0.05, 38.9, 41.4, 40.5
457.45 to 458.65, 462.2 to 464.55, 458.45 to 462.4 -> -0.09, 38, 40.3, 41.1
